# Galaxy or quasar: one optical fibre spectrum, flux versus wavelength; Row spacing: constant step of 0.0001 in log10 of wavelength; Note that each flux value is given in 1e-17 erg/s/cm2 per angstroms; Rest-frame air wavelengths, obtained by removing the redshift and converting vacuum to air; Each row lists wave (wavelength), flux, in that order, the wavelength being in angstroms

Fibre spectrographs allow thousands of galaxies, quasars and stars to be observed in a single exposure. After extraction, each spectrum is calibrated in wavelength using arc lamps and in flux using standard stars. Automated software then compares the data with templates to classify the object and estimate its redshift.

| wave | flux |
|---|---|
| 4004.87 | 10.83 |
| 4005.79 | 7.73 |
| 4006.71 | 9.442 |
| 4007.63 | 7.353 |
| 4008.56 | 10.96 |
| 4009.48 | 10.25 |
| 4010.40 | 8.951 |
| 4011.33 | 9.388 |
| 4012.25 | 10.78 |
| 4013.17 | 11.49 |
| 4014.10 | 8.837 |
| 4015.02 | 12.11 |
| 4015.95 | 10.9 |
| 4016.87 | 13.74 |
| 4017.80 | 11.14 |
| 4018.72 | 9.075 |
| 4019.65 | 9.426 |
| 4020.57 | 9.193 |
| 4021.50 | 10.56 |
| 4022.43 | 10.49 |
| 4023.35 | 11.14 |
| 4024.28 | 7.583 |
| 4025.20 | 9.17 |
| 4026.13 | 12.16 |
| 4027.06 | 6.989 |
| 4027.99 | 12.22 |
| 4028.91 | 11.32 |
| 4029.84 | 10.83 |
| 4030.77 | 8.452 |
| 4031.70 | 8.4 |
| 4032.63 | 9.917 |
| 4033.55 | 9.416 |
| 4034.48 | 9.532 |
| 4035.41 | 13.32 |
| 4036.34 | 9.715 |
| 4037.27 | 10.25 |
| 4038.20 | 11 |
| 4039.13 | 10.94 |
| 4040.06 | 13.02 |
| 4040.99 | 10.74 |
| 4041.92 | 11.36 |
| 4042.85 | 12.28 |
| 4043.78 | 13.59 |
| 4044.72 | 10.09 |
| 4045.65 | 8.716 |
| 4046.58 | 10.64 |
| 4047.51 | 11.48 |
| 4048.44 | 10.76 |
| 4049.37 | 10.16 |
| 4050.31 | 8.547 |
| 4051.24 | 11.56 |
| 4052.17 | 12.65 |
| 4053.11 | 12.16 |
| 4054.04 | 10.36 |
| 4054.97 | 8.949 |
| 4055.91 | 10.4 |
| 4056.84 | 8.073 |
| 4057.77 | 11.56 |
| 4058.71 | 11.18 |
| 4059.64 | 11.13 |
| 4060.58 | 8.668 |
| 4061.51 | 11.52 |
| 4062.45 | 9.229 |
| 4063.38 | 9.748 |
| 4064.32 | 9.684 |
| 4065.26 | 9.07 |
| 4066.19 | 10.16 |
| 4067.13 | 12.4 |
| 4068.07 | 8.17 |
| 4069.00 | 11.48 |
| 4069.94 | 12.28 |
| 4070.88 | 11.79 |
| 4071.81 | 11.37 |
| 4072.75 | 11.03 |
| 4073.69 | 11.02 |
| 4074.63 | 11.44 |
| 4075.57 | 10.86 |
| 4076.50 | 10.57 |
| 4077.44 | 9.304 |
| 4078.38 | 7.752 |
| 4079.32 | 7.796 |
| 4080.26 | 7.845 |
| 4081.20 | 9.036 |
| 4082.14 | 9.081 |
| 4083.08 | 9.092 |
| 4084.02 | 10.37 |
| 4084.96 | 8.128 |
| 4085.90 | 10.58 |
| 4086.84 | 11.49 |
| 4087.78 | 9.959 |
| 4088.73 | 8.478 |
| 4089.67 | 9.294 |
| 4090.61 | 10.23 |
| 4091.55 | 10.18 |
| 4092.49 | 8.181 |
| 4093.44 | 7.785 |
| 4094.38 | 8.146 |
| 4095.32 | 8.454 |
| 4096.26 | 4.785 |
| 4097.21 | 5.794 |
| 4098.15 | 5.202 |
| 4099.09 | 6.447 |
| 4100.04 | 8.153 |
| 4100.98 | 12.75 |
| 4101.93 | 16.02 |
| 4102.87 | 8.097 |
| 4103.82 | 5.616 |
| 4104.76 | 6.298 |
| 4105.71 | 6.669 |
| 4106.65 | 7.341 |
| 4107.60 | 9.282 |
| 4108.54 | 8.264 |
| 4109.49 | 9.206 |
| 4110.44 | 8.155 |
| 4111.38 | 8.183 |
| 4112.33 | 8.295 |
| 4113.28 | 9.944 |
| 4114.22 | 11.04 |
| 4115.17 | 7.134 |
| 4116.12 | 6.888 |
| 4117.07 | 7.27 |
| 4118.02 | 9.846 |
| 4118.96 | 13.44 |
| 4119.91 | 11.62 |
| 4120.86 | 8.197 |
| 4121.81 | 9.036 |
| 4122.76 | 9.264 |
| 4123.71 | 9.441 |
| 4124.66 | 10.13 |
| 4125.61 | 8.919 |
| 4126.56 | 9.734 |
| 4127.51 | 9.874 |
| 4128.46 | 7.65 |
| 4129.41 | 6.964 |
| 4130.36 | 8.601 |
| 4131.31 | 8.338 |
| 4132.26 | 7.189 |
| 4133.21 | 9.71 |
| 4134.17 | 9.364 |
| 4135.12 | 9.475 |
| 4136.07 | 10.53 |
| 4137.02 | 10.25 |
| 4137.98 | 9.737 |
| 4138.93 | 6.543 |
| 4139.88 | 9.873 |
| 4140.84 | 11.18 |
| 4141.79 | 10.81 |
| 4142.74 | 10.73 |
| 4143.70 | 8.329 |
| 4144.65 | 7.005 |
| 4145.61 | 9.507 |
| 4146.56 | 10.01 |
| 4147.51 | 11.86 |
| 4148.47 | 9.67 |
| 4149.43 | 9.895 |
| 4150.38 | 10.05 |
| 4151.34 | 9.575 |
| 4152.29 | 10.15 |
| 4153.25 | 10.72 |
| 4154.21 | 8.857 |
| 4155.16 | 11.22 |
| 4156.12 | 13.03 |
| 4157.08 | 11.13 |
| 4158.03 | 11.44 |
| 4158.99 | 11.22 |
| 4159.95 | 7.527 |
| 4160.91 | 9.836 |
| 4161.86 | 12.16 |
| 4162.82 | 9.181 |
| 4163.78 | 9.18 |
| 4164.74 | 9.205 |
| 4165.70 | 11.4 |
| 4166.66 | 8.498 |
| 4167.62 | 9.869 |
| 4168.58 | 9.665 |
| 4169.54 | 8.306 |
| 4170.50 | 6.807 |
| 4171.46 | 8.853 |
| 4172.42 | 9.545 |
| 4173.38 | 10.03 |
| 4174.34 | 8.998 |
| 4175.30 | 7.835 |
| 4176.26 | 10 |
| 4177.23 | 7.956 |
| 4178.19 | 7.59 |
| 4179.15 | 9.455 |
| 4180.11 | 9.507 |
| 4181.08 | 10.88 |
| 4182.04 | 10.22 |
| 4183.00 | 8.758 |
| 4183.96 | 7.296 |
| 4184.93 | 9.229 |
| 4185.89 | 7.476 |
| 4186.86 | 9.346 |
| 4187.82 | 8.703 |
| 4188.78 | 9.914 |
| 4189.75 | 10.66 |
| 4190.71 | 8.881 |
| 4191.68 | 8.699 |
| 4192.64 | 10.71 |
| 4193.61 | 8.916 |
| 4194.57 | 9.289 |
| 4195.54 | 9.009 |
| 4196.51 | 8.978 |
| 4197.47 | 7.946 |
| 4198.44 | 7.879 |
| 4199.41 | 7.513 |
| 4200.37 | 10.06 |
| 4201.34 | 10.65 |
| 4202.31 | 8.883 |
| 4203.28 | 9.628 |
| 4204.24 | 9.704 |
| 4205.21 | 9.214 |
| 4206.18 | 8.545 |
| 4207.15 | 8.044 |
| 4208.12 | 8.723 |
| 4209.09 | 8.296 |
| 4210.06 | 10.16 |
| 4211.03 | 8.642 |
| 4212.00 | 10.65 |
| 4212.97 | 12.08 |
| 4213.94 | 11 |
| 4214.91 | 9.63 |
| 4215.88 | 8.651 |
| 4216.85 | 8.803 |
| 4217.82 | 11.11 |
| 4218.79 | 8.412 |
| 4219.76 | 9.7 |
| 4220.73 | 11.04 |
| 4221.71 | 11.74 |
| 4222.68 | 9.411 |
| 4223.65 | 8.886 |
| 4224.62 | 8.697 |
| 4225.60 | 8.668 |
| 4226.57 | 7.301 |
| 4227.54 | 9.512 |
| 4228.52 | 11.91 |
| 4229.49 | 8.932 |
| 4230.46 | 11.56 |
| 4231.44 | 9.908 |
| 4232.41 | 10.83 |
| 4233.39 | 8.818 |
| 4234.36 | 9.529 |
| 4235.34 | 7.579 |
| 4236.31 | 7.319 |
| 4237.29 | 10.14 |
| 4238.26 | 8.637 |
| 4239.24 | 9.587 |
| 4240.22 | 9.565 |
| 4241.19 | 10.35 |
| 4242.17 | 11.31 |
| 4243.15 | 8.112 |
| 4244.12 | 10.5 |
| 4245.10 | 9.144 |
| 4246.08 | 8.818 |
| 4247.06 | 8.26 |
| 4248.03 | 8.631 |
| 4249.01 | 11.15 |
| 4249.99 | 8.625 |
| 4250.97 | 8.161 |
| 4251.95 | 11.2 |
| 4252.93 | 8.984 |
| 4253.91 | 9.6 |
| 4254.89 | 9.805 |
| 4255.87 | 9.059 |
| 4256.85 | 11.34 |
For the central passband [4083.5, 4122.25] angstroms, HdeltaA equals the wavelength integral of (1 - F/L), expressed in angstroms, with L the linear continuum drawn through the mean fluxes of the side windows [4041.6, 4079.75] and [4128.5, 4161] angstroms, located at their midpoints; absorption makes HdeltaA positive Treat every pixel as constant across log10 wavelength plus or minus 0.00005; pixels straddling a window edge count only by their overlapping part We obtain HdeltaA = 5.0 angstroms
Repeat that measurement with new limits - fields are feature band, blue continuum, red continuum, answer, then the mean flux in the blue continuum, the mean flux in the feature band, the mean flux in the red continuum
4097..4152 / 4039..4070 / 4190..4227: 5.3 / 10.6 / 9.06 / 9.33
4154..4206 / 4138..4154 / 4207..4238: 1.5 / 9.73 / 9.38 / 9.56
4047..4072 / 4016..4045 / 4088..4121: -1.9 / 10.6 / 10.5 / 8.61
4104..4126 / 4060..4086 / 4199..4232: 2.3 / 9.98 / 8.82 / 9.59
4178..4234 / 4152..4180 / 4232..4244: 0.4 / 9.64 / 9.4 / 9.34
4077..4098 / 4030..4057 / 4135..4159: 3.5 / 10.6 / 8.66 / 10.1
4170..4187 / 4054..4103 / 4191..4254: 1.1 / 9.64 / 8.87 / 9.41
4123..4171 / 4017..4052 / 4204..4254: 1.4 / 10.5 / 9.61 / 9.49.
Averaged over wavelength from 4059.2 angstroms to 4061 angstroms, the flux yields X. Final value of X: 9.88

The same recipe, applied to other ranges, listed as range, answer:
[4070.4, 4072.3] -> 11.6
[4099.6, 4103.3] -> 11.3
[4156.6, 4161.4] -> 10.3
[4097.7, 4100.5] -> 6.6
